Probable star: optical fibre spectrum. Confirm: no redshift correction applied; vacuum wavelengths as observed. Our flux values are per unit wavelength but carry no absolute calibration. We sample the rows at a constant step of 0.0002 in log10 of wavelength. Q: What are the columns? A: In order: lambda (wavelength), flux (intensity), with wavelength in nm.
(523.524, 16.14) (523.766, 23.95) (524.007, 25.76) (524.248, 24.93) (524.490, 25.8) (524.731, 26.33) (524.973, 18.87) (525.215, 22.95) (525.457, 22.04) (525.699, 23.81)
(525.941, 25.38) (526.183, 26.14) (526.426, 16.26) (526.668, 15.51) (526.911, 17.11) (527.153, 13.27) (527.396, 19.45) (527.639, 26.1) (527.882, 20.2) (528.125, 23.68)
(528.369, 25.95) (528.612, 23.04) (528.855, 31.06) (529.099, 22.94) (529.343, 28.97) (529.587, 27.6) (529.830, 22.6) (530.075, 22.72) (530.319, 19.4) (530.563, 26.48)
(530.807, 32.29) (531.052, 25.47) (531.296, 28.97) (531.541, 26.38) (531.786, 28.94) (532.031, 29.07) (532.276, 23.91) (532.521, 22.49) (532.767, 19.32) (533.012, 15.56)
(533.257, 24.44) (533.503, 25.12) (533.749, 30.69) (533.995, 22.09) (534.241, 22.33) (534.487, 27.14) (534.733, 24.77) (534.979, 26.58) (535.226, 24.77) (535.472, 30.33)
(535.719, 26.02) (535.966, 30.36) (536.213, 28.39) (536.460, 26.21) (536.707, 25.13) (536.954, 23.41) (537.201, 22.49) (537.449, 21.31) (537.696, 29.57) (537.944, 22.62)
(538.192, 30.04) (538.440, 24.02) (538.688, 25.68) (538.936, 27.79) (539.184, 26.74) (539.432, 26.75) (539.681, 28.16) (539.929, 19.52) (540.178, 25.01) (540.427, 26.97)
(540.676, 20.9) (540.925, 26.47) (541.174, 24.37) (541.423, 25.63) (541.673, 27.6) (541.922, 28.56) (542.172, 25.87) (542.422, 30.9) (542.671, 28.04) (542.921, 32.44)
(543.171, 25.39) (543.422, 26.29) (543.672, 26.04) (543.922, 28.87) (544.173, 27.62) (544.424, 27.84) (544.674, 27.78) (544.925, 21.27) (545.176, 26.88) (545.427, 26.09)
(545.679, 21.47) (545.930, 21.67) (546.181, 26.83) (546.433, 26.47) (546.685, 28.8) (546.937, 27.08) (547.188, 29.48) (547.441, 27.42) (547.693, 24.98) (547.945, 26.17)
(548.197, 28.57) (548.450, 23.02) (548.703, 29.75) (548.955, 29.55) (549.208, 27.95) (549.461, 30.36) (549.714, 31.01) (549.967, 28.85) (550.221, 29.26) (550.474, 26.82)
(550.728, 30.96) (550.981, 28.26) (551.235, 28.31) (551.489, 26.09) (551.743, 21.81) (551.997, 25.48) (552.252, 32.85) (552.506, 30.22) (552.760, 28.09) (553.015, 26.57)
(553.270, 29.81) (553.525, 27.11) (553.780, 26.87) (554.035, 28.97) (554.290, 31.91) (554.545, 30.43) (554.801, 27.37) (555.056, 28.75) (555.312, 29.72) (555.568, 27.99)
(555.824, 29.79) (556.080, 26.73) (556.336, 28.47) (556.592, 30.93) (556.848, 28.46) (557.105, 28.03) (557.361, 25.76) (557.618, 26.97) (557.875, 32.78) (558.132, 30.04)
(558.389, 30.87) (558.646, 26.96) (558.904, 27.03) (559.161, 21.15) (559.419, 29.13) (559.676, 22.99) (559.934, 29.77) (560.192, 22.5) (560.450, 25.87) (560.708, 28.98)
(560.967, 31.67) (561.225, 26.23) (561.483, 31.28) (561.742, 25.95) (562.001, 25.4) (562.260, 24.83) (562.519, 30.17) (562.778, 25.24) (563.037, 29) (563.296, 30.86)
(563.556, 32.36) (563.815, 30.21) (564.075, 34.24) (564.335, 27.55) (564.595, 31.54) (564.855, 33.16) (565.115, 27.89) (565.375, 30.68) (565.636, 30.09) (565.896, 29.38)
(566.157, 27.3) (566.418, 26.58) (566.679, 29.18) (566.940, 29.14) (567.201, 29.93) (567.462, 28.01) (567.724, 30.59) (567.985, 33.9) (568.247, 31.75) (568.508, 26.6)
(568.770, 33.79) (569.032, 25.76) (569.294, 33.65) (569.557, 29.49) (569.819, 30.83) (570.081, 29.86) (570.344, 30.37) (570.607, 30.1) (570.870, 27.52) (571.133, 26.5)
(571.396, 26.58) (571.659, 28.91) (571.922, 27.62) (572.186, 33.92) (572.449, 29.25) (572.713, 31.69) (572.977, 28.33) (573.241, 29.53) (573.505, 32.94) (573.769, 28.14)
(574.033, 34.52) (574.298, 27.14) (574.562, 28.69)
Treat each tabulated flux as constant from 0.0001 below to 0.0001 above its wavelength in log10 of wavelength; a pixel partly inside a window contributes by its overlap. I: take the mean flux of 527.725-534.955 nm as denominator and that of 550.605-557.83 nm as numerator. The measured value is 1.14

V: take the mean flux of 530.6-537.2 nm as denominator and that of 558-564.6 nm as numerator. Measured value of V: 1.09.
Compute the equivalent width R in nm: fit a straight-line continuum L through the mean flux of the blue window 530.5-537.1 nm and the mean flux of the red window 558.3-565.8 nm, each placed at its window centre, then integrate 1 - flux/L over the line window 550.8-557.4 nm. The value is -0.156 nm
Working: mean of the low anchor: 25.8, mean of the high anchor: 28.4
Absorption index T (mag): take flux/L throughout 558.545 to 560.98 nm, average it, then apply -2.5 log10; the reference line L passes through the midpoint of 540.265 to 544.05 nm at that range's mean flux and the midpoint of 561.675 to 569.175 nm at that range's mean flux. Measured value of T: 0.10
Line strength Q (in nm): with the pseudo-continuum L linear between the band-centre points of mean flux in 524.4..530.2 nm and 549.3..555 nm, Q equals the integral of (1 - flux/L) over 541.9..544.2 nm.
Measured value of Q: -0.14 nm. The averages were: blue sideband 22.8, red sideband 28.5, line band 28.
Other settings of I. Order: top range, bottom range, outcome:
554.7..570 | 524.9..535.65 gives 1.20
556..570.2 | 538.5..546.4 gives 1.10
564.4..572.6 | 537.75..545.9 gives 1.13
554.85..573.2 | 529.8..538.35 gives 1.14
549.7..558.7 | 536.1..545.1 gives 1.09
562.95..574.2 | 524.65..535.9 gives 1.25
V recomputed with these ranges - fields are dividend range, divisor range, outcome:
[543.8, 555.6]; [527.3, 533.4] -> 1.12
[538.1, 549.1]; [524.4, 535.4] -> 1.11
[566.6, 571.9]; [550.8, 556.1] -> 1.05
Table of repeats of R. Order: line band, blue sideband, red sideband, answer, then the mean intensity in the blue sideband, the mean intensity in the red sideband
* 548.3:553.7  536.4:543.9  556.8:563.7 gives -0.241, 26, 27.8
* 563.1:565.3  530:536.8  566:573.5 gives -0.148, 25.6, 29.6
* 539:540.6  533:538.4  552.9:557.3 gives 0.048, 25.6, 28.7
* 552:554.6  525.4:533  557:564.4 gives -0.196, 23.7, 28.1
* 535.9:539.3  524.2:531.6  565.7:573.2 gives -0.129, 23.6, 29.5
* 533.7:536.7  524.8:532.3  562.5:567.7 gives -0.197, 23.8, 29.6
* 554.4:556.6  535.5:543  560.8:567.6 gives -0.054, 26.2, 29.1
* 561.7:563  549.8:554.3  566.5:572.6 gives 0.113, 28.2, 29.7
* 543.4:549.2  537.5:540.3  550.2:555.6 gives 0.133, 25.9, 28.3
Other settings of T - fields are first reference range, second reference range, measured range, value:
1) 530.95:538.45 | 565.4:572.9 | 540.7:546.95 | -0.001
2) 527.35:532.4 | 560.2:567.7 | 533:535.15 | 0.053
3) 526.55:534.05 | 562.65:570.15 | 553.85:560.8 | 0.013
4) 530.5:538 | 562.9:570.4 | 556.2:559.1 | 0.011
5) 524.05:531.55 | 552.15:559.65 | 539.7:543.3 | -0.013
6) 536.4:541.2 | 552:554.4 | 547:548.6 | 0.034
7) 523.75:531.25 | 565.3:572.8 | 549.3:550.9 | -0.103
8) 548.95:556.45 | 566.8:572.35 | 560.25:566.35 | 0.010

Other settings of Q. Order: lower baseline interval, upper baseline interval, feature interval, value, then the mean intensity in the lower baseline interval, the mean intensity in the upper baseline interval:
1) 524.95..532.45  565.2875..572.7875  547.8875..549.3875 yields -0.06 nm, 23.8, 29.6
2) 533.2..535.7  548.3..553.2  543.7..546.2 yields 0.16 nm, 25.9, 28.2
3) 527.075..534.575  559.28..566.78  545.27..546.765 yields 0.07 nm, 24.5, 28.6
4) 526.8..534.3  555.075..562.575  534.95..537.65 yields -0.12 nm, 24.1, 27.8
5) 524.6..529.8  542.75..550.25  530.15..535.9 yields -0.31 nm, 22.7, 27.2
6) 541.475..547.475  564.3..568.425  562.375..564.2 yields -0.05 nm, 26.9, 29.8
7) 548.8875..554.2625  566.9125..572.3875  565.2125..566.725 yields 0.03 nm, 28.4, 29.8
